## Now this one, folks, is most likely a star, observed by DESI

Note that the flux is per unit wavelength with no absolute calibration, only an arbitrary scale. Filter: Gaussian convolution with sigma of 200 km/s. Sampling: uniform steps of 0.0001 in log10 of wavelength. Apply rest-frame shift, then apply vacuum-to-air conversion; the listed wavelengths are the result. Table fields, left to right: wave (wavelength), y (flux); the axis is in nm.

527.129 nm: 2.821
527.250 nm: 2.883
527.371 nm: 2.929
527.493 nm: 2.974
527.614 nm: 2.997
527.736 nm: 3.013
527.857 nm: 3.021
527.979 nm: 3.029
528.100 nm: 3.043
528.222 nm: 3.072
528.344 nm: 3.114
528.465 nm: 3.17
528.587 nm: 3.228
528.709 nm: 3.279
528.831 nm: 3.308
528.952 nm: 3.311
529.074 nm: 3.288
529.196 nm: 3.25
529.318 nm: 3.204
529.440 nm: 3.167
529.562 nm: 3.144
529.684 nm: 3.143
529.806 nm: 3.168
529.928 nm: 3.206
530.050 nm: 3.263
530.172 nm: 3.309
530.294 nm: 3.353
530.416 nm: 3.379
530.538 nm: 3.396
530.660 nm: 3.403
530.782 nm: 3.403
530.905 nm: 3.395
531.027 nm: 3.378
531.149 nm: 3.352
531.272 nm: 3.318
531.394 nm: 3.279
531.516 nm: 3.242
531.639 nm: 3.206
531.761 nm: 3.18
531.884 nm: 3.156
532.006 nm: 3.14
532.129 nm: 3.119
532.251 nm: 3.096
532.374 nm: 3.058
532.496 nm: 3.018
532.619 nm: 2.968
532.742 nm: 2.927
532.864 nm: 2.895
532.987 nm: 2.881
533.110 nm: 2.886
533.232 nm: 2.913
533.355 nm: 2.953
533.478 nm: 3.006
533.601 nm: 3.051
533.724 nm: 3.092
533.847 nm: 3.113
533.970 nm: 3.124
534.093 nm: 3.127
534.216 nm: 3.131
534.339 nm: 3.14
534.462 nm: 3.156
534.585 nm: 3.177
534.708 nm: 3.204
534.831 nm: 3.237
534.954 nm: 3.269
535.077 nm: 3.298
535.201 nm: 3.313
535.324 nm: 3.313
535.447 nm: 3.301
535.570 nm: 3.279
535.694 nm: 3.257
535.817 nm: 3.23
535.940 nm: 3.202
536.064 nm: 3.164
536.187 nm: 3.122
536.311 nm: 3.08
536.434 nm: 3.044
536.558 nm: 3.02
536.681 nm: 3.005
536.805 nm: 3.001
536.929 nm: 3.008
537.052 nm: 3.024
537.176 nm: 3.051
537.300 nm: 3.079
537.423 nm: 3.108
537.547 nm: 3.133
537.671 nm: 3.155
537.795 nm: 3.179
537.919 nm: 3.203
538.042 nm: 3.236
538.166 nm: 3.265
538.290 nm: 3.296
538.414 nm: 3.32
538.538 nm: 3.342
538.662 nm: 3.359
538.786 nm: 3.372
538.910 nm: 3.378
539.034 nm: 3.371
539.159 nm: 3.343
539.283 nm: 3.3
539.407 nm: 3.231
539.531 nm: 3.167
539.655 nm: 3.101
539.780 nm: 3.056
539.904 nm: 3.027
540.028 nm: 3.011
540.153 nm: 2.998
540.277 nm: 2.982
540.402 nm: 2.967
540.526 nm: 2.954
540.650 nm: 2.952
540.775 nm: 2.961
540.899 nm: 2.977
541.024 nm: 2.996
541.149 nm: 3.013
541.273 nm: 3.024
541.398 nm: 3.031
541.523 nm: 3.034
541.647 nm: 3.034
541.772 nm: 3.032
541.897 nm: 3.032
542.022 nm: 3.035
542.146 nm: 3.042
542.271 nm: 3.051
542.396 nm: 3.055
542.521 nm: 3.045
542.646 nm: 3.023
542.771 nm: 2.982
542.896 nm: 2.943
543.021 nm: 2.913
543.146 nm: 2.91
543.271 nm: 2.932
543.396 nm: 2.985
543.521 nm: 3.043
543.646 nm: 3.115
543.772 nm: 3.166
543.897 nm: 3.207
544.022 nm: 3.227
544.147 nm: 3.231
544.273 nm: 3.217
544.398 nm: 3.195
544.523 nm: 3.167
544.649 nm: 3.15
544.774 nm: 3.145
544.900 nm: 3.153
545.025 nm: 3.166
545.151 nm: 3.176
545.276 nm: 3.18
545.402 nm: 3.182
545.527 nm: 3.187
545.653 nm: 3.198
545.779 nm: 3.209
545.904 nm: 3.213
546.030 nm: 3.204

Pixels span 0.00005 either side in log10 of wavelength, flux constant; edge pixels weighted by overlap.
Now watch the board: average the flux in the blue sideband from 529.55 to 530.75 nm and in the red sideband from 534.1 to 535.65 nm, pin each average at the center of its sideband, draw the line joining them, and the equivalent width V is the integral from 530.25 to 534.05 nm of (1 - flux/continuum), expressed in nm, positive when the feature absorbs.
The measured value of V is 0.13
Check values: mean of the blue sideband 3.29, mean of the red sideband 3.23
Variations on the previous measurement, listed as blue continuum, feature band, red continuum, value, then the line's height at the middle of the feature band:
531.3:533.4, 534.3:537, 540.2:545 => -0.10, 3.06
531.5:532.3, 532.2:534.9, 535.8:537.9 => 0.07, 3.14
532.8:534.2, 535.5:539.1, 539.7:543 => -0.21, 3.01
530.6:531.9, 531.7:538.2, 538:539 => 0.39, 3.31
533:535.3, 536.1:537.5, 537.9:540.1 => 0.06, 3.19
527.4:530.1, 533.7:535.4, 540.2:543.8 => -0.06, 3.09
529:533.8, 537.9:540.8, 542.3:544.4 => -0.07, 3.1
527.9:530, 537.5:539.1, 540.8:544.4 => -0.10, 3.09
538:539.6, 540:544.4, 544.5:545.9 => 0.27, 3.24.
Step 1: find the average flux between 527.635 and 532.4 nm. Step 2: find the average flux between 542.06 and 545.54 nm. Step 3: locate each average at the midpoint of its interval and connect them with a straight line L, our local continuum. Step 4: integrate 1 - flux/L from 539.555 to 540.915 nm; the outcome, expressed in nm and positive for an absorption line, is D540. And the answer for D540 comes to 0.05 nm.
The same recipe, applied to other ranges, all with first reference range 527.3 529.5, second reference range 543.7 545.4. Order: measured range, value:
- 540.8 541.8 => 0.05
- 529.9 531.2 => -0.09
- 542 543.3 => 0.07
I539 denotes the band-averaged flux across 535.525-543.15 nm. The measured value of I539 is 3.11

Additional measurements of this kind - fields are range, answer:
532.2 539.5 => 3.15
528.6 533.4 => 3.19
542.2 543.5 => 2.99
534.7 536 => 3.27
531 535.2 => 3.12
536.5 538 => 3.08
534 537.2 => 3.16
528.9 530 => 3.21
